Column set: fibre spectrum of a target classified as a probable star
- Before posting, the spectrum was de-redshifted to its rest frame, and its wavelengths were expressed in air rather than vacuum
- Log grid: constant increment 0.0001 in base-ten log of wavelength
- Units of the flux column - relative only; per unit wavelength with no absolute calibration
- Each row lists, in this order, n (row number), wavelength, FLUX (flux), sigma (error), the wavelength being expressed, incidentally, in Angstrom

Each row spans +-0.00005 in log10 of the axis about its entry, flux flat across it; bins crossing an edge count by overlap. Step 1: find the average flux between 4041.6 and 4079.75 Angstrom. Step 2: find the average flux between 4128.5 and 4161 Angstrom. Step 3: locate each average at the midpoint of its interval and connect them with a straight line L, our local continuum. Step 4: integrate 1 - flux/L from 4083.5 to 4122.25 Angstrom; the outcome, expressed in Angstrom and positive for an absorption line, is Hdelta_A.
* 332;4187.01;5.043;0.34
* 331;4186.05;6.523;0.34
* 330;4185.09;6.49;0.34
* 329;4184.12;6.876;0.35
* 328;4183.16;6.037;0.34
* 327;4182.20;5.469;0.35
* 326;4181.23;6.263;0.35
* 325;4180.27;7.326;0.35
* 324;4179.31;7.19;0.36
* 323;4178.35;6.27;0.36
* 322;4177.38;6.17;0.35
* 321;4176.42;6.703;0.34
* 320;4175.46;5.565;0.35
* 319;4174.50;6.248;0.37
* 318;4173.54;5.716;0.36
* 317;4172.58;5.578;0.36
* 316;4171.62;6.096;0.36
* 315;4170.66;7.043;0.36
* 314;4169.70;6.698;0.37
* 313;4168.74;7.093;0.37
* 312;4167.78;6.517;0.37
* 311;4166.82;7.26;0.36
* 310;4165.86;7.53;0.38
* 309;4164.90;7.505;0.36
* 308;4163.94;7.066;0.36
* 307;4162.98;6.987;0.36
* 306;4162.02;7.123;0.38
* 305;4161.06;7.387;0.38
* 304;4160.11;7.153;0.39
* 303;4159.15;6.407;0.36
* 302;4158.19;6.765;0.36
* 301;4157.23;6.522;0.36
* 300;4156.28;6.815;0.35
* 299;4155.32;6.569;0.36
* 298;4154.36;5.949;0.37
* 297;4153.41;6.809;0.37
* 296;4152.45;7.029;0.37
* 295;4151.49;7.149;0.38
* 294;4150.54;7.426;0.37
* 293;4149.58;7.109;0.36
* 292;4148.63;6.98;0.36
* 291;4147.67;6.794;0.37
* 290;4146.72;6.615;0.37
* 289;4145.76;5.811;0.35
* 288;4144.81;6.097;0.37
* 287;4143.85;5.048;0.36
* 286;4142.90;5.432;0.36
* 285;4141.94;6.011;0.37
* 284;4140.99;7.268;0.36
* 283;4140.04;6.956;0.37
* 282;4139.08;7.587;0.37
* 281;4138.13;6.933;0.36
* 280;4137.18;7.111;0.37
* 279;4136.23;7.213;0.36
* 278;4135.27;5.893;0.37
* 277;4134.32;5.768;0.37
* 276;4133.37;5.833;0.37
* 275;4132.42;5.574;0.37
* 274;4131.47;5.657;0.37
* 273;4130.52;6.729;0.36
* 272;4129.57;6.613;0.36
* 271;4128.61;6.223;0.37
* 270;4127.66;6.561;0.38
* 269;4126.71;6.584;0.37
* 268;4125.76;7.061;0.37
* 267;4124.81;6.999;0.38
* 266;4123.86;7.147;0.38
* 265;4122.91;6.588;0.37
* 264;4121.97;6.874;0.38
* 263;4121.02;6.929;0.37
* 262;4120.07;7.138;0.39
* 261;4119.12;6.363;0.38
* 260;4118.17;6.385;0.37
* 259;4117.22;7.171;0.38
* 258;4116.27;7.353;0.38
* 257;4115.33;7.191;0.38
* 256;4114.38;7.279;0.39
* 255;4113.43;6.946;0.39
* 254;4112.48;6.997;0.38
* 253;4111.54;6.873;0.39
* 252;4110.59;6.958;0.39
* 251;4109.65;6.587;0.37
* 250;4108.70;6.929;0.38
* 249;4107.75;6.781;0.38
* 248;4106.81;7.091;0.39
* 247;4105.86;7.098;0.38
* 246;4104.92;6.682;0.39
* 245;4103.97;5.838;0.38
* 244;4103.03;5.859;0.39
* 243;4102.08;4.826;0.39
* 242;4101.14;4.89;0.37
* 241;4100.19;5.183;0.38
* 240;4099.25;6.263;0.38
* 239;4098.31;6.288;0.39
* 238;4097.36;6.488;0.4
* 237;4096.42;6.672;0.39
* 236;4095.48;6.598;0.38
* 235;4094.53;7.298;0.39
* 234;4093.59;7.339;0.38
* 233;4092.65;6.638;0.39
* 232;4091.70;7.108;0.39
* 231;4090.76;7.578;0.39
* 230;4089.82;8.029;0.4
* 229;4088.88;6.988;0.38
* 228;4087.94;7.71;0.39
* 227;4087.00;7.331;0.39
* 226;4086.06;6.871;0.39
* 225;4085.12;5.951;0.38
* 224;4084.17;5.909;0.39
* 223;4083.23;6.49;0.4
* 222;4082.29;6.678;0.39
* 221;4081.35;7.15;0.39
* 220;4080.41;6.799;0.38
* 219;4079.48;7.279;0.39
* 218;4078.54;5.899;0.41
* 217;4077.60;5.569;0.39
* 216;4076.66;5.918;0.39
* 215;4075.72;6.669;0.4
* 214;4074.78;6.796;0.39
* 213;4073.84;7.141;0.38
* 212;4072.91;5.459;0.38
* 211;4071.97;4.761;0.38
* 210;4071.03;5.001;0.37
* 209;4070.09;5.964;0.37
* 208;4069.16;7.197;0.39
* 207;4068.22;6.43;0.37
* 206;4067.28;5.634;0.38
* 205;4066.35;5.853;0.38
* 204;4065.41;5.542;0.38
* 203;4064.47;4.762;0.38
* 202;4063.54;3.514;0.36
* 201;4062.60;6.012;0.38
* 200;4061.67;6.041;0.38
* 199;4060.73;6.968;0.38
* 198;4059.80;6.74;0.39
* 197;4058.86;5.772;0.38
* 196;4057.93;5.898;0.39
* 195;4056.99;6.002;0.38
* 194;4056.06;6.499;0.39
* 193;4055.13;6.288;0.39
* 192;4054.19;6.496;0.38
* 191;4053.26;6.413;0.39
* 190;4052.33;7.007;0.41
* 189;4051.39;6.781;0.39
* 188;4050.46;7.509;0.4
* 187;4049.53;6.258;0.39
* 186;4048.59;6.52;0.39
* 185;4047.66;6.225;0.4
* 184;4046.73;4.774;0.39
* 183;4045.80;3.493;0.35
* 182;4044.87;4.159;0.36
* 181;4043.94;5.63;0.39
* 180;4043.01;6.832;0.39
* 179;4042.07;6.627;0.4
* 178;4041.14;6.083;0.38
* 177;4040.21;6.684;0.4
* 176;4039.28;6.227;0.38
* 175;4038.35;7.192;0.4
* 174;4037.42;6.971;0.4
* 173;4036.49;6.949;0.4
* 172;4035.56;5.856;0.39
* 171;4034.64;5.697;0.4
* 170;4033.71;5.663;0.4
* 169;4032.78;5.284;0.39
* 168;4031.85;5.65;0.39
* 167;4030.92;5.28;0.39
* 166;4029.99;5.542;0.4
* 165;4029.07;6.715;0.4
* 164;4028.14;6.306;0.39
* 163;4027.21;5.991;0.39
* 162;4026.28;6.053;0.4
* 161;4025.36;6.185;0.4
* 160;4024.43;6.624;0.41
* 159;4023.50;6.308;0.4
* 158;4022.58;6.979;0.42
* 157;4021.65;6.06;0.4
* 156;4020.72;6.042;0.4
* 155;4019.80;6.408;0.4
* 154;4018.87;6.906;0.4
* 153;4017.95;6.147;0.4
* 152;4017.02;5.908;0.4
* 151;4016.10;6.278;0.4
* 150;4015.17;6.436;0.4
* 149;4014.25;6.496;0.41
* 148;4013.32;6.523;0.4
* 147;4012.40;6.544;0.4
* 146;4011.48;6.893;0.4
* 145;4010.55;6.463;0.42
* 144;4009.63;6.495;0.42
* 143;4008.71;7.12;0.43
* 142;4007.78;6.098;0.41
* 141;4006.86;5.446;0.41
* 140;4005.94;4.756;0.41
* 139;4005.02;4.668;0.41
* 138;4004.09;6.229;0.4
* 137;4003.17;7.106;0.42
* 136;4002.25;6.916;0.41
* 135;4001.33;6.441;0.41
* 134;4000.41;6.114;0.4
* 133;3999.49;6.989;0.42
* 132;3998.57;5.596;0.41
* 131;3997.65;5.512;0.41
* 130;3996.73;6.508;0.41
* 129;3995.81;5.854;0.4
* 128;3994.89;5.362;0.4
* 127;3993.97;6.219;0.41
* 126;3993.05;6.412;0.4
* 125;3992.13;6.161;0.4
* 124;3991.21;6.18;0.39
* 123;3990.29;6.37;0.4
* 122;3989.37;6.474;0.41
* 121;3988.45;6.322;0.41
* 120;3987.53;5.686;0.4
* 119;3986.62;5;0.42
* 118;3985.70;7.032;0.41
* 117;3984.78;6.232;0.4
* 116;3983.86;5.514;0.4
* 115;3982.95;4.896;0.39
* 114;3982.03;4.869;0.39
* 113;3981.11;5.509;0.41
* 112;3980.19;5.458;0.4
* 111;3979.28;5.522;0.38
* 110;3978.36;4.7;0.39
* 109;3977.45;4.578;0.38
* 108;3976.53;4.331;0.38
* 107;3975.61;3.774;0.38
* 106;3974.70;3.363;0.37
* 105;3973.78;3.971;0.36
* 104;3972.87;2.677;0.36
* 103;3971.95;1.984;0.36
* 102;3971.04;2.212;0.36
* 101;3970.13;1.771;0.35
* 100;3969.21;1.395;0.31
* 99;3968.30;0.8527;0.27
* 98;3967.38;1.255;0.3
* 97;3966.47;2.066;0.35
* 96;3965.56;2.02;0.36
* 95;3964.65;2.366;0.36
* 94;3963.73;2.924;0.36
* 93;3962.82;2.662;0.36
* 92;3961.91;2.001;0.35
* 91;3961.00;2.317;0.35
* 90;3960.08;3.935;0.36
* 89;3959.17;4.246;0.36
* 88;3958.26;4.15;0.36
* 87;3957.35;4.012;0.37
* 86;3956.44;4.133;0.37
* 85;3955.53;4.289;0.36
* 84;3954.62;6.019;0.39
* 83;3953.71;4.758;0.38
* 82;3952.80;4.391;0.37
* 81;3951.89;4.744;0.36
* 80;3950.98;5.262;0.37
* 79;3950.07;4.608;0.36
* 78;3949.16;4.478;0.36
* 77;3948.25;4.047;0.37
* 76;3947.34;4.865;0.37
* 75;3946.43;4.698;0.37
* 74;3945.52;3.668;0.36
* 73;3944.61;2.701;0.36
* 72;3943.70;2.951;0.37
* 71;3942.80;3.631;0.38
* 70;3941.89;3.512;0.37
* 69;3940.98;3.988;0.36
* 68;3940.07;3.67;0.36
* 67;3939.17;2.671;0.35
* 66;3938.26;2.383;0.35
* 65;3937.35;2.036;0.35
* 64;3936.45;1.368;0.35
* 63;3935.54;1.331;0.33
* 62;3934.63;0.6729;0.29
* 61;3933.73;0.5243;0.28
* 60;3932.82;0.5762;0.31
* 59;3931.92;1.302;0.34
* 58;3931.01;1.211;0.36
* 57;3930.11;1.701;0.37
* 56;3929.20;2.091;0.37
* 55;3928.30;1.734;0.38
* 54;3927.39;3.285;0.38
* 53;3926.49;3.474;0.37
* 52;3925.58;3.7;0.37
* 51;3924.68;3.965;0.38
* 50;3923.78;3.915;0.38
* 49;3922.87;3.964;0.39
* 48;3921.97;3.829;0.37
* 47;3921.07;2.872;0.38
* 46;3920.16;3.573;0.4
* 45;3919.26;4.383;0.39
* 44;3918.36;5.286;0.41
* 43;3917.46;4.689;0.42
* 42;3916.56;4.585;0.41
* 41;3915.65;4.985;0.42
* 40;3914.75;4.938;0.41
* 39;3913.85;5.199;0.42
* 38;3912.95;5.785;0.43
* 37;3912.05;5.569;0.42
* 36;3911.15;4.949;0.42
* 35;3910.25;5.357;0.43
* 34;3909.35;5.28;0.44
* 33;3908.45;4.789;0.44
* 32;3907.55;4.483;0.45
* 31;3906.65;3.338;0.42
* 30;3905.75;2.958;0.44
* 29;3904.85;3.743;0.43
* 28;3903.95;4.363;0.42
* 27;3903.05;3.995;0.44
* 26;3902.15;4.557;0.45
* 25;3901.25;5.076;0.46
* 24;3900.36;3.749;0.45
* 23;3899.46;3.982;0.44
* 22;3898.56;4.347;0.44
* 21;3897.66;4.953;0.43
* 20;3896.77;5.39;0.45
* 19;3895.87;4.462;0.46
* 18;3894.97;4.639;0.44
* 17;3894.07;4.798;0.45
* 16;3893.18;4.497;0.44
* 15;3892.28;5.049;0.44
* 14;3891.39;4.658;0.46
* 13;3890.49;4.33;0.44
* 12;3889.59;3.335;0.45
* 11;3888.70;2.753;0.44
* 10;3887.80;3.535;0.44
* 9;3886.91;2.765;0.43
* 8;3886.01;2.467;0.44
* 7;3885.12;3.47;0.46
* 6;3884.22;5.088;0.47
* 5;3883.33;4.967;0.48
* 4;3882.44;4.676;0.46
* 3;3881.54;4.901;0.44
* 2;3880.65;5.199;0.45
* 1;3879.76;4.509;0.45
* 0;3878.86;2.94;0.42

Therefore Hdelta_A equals -2.7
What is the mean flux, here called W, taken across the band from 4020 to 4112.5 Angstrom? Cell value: 6.28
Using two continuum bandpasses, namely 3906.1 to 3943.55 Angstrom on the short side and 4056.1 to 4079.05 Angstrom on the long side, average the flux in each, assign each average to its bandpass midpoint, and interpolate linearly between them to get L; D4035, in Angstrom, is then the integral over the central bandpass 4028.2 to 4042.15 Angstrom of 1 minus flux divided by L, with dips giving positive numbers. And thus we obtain -2.1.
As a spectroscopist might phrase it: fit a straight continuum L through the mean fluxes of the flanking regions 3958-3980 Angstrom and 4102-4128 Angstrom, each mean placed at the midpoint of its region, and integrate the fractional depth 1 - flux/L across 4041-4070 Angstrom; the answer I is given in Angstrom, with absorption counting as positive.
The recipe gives -4.3 Angstrom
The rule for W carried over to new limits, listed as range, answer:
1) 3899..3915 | 4.56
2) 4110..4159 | 6.66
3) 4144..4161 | 6.69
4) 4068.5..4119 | 6.58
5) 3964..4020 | 5.19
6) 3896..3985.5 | 3.69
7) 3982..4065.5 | 6.1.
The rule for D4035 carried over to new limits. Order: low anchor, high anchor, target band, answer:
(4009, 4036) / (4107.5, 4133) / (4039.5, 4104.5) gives 2.5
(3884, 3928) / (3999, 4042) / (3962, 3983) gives 8.6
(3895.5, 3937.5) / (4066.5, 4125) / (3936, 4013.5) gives 2.0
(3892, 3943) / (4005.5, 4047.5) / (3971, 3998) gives 0.0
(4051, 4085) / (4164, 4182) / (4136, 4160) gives -0.6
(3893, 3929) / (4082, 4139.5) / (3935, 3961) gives 5.4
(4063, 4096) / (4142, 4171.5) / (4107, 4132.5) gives -0.8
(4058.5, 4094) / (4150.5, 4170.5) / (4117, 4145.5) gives 0.9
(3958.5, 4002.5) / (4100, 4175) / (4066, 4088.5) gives -2.1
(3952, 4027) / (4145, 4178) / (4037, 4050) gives -0.9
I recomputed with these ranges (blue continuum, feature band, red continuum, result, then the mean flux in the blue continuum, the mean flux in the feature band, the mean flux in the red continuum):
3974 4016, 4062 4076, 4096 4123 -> 1.2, 5.84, 5.77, 6.57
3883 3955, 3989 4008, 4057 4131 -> -3.9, 3.82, 6.07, 6.48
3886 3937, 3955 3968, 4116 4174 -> 4.0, 3.74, 3.02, 6.66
